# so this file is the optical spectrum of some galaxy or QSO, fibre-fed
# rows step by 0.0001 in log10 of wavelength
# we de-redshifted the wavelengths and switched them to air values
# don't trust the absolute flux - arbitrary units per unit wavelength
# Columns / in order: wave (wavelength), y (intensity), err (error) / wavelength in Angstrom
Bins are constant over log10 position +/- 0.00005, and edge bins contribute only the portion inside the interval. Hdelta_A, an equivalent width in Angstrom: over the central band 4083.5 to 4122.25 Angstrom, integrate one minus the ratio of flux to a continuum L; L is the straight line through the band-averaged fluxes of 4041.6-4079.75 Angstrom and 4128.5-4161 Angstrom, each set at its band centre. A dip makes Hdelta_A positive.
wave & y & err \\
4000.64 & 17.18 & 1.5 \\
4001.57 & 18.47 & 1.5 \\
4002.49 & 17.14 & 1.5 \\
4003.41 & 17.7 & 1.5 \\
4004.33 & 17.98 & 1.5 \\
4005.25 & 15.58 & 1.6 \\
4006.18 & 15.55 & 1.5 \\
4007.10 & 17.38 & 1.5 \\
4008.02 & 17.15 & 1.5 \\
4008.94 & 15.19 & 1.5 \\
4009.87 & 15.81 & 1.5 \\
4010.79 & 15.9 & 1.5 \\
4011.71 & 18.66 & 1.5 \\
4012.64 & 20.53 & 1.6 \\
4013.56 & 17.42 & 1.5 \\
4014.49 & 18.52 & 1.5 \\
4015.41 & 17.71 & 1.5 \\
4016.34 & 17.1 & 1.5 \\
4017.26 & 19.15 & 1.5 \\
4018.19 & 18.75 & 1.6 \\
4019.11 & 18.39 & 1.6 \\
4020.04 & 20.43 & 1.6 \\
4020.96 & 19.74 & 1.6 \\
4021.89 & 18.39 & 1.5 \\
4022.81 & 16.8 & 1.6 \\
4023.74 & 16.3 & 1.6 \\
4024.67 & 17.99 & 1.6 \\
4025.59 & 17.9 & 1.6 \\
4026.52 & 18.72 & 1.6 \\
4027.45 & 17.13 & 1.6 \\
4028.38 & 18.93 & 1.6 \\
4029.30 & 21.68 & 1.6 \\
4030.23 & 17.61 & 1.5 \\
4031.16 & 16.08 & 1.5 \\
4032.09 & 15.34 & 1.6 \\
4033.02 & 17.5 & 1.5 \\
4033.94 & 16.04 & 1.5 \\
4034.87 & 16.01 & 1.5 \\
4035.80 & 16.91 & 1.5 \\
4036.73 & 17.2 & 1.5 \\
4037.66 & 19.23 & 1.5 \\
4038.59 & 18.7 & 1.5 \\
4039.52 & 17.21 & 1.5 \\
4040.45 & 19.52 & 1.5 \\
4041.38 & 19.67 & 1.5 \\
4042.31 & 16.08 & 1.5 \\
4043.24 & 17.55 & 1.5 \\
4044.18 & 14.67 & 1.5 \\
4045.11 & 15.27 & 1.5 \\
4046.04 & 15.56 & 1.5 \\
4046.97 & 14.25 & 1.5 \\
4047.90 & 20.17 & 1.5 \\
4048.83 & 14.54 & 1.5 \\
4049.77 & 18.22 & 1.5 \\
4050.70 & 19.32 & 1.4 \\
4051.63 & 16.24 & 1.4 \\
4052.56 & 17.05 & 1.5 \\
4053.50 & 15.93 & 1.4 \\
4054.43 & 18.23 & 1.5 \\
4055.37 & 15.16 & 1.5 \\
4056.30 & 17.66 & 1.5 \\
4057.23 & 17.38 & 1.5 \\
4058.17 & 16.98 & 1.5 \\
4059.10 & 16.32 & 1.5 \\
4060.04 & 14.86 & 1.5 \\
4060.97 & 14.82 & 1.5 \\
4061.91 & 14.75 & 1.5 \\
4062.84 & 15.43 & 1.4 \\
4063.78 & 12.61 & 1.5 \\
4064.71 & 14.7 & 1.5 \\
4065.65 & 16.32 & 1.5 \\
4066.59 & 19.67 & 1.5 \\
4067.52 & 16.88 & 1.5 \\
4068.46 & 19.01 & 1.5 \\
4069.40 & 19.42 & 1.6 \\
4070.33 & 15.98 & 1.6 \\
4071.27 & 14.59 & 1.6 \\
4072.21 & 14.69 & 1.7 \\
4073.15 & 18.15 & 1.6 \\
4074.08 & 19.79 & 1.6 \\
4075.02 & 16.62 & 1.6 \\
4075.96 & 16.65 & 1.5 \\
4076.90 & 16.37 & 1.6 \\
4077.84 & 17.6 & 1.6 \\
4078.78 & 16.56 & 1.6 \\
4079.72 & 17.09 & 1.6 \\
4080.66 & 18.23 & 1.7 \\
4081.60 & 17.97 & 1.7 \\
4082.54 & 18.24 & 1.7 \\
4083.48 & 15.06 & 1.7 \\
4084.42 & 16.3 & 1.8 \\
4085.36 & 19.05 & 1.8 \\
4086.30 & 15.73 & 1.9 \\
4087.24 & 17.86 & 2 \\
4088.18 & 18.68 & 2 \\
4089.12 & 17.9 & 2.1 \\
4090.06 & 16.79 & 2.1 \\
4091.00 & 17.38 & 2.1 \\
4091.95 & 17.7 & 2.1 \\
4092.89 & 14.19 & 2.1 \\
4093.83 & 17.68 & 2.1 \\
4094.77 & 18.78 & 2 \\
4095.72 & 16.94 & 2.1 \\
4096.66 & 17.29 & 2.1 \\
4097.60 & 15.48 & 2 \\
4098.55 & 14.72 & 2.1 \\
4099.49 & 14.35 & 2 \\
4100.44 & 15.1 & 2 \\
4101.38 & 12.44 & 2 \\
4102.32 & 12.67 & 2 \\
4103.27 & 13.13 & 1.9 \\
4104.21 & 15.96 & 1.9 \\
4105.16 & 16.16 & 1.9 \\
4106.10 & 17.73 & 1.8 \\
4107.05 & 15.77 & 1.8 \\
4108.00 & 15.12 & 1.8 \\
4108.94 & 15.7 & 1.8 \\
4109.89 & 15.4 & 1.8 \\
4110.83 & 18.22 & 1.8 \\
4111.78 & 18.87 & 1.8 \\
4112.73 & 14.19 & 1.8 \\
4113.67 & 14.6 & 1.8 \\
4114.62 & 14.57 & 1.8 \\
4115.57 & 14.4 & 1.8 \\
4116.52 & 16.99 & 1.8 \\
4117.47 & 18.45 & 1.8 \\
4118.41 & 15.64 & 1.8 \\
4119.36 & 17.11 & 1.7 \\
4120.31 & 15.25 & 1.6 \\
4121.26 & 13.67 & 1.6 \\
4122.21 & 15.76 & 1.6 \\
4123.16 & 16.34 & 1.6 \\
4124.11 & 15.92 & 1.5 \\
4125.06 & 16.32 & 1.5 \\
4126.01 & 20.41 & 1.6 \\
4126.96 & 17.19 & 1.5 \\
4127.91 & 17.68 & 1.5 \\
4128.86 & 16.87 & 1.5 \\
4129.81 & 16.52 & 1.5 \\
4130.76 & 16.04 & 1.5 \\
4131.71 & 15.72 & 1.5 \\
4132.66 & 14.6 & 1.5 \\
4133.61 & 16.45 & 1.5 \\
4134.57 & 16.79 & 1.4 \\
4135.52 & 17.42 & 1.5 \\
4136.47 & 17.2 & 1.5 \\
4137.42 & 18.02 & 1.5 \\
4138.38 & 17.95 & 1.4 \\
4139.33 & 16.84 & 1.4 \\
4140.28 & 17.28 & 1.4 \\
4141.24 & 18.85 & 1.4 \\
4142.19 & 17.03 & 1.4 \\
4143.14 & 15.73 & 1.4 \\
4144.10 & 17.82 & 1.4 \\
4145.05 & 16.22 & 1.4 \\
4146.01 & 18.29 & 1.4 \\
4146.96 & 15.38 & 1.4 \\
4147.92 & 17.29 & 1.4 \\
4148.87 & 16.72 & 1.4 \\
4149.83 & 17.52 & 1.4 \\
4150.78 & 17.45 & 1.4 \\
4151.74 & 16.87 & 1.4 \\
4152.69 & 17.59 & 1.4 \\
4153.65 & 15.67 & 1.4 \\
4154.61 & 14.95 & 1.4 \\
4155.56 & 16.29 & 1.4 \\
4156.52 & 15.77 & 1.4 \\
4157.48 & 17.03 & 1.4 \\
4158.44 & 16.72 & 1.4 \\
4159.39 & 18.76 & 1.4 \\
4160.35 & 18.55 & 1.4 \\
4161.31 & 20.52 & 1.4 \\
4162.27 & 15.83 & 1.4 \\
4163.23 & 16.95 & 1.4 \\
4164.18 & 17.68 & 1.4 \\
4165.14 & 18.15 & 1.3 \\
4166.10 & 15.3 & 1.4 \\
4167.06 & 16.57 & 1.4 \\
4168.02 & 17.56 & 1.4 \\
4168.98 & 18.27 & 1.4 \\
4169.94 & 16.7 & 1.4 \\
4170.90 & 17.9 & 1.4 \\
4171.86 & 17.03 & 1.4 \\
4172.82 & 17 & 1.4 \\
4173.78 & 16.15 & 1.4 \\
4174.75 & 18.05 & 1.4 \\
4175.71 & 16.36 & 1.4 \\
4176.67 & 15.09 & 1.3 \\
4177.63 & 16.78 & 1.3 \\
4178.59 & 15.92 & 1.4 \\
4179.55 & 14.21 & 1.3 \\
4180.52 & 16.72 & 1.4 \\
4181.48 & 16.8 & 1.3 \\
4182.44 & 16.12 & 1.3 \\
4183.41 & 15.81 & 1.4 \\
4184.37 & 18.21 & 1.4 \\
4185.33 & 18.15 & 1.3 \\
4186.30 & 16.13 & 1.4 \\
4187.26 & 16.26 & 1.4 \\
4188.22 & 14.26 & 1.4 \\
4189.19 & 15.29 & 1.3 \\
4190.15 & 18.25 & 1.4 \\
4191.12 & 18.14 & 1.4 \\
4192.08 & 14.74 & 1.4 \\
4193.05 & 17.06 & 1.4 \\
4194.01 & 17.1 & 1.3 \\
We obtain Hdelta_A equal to 1.5 Angstrom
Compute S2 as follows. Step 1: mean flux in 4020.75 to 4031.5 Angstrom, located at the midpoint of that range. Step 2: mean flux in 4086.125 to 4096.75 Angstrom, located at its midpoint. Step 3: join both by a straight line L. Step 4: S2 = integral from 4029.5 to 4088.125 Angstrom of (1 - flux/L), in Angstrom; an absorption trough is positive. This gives 2.7 Angstrom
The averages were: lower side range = 18.1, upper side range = 17.3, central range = 16.9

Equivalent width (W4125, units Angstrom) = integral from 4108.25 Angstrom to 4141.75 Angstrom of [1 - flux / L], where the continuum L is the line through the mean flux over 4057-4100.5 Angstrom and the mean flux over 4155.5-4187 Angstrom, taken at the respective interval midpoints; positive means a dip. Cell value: 0.6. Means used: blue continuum 16.7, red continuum 16.9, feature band 16.5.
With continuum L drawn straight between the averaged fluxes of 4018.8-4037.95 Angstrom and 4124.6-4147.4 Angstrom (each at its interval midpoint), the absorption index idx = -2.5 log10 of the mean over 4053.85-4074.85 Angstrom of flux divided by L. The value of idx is 0.07 mag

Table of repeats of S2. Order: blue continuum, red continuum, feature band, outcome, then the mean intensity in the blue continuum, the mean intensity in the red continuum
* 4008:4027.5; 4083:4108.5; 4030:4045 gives 0.3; 17.9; 16.1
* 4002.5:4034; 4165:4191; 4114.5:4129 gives 0.5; 17.7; 16.6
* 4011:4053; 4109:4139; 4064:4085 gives 0.1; 17.7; 16.5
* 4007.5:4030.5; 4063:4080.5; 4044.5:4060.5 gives 0.6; 18.1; 16.8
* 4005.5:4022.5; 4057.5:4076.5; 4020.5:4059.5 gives -0.4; 17.8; 16.4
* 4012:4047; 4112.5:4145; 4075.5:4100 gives 0.1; 17.7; 16.5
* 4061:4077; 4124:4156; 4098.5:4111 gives 1.2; 16.5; 16.9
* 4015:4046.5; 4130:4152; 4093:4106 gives 1.3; 17.7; 16.9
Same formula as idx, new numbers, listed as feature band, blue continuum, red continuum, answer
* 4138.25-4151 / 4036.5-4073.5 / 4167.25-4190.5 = -0.03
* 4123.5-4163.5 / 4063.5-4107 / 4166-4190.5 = -0.03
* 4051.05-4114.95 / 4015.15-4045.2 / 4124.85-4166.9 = 0.07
